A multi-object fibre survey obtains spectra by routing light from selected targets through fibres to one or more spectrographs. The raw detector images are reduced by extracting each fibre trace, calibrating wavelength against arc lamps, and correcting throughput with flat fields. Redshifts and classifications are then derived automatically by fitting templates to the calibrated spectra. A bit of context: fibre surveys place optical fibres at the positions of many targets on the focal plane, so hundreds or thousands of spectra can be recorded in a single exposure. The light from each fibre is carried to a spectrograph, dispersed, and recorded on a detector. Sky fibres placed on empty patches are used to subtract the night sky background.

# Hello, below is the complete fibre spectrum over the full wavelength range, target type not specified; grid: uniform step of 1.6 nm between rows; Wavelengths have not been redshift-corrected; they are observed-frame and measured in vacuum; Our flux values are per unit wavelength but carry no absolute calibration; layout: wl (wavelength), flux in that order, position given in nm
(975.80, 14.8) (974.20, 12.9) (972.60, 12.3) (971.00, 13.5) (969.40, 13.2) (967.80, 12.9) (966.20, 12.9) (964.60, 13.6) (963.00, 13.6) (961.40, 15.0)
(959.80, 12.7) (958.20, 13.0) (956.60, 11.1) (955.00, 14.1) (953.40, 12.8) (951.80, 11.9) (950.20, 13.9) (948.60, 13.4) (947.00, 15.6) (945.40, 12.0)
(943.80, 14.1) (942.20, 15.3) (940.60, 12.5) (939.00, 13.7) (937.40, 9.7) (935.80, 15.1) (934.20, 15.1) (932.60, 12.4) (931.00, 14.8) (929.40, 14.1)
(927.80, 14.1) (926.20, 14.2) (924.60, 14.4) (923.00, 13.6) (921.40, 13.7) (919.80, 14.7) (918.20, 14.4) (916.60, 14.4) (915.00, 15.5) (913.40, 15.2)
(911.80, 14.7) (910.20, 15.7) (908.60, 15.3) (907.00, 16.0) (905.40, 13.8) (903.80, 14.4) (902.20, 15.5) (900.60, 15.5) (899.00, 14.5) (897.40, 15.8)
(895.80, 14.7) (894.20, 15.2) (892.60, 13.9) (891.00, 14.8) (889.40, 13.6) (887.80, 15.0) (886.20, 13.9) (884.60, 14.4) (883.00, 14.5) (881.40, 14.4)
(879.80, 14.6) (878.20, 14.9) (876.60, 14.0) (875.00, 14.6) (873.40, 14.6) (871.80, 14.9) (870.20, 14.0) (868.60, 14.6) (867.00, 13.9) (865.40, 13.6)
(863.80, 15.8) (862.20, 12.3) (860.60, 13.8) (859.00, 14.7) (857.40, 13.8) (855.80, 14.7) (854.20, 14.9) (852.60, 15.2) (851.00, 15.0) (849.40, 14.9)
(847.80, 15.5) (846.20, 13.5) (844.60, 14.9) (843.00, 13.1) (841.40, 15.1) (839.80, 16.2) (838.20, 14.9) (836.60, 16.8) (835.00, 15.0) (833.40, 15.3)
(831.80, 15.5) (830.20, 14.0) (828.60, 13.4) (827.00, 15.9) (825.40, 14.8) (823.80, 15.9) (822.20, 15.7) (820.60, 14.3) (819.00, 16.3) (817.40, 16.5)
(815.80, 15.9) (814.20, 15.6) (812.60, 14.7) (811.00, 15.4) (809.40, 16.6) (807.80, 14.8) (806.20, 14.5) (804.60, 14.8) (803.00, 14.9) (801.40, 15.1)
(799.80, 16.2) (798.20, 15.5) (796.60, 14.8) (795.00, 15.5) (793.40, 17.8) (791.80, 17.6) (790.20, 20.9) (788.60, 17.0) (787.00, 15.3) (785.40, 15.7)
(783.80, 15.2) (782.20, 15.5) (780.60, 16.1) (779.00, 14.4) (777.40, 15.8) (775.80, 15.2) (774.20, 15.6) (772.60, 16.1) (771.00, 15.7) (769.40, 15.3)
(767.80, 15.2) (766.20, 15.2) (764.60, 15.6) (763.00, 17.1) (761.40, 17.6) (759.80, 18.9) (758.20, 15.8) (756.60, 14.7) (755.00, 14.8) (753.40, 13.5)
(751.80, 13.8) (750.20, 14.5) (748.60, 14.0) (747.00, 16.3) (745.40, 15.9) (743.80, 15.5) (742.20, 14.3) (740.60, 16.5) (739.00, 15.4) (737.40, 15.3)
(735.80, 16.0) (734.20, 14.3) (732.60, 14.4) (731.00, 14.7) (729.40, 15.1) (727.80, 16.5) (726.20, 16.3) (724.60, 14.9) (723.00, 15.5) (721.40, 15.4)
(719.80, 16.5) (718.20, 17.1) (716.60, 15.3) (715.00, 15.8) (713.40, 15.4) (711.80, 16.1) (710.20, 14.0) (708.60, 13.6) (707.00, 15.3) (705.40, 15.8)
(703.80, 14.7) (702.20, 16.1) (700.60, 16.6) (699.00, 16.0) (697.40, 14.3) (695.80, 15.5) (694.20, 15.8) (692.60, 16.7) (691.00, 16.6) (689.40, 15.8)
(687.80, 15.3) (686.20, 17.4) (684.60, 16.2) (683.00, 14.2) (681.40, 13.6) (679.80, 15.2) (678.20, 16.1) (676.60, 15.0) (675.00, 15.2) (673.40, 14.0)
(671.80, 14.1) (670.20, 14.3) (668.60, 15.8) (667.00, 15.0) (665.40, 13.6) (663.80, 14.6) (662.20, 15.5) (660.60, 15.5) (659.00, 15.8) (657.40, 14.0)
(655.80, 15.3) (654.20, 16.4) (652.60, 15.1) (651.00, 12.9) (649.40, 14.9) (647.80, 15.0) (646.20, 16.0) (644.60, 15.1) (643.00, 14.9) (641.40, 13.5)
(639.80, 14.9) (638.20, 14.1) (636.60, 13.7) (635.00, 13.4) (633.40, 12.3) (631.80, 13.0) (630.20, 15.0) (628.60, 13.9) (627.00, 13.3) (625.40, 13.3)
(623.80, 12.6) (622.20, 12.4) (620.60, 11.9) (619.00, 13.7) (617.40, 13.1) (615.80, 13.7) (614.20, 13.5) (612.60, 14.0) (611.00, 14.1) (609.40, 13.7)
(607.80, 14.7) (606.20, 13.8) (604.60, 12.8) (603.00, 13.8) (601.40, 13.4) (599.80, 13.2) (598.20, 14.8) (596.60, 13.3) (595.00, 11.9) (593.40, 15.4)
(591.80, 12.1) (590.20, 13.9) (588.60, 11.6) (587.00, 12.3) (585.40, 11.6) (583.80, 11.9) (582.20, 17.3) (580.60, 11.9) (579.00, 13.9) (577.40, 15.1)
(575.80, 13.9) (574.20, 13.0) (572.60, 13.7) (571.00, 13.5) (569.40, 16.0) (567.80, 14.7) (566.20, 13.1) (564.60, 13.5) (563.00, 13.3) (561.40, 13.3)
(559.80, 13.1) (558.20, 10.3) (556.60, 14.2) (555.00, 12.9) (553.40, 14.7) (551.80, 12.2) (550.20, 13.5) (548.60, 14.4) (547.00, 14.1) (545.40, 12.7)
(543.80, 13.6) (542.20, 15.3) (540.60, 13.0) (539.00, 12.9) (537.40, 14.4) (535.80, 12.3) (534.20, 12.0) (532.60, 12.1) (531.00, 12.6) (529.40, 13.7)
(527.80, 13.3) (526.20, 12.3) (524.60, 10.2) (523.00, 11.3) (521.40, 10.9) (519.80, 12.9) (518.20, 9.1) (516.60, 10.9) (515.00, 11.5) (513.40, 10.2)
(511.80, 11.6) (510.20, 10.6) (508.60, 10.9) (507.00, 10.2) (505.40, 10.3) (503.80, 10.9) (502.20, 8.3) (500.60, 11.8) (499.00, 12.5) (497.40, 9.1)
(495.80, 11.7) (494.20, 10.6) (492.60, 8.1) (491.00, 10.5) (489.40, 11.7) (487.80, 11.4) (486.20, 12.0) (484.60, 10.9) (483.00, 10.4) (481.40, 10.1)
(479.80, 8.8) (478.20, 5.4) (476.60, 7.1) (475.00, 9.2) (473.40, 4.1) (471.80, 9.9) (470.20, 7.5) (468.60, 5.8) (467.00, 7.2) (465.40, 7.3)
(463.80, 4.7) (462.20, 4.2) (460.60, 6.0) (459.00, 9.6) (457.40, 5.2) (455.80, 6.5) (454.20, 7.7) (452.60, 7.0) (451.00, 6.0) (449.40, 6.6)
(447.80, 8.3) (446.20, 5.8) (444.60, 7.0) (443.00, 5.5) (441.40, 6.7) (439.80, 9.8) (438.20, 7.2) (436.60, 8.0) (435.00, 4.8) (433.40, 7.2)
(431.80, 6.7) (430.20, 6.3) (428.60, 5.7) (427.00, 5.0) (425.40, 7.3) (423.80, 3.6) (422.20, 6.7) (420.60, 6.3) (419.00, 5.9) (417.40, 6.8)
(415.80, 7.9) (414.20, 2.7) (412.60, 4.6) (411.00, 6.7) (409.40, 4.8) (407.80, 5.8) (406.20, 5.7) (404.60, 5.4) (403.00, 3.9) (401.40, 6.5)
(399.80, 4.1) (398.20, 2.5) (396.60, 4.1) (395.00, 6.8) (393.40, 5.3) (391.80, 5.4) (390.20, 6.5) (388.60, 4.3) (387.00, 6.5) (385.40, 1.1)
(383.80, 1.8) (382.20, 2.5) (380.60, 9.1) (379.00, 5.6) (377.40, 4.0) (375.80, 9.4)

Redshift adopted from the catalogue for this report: 0.20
